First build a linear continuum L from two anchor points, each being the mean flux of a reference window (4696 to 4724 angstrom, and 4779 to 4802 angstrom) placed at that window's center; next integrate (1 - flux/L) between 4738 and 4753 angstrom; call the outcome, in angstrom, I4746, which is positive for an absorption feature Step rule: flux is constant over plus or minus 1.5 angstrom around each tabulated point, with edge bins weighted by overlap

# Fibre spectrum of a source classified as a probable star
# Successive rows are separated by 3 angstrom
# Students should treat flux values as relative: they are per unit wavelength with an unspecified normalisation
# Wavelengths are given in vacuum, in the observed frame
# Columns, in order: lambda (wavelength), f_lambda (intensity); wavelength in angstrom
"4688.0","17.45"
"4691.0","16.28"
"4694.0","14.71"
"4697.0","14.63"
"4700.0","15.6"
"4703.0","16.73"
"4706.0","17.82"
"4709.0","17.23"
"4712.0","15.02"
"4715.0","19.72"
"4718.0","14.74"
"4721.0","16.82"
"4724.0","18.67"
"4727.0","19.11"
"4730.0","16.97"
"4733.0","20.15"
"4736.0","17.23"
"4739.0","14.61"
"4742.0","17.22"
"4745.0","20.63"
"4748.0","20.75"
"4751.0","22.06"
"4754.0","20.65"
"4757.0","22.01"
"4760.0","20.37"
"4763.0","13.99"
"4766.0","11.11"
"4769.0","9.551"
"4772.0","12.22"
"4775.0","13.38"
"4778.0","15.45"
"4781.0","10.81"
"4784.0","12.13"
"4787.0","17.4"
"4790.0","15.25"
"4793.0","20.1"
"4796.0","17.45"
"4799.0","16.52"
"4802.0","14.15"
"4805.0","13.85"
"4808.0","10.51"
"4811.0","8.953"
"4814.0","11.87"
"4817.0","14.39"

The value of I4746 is -2.9 angstrom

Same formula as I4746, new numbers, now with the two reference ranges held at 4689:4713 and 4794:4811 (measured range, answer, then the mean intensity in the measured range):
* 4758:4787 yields 2.3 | 13.6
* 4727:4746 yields -3.0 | 17.8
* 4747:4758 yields -4.6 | 21.4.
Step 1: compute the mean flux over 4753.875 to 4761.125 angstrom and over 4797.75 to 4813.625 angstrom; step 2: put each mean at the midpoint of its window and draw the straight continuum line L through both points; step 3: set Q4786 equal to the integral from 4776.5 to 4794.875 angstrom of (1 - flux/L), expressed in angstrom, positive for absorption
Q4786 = 0.9 angstrom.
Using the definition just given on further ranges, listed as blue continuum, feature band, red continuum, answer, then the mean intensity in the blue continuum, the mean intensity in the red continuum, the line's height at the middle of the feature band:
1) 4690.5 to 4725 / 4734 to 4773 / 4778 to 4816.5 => -4.8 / 16.5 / 14.1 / 15.3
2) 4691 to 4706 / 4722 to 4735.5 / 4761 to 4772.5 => -4.3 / 15.7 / 12.1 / 14.1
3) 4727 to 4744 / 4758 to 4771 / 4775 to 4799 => 1.9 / 17.5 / 15.4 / 16.3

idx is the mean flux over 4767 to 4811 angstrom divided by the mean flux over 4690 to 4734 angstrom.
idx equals 0.83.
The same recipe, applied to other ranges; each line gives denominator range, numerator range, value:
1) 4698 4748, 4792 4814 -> 0.81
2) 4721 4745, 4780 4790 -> 0.78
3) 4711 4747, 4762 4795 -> 0.78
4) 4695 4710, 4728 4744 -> 1.07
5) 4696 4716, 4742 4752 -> 1.23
